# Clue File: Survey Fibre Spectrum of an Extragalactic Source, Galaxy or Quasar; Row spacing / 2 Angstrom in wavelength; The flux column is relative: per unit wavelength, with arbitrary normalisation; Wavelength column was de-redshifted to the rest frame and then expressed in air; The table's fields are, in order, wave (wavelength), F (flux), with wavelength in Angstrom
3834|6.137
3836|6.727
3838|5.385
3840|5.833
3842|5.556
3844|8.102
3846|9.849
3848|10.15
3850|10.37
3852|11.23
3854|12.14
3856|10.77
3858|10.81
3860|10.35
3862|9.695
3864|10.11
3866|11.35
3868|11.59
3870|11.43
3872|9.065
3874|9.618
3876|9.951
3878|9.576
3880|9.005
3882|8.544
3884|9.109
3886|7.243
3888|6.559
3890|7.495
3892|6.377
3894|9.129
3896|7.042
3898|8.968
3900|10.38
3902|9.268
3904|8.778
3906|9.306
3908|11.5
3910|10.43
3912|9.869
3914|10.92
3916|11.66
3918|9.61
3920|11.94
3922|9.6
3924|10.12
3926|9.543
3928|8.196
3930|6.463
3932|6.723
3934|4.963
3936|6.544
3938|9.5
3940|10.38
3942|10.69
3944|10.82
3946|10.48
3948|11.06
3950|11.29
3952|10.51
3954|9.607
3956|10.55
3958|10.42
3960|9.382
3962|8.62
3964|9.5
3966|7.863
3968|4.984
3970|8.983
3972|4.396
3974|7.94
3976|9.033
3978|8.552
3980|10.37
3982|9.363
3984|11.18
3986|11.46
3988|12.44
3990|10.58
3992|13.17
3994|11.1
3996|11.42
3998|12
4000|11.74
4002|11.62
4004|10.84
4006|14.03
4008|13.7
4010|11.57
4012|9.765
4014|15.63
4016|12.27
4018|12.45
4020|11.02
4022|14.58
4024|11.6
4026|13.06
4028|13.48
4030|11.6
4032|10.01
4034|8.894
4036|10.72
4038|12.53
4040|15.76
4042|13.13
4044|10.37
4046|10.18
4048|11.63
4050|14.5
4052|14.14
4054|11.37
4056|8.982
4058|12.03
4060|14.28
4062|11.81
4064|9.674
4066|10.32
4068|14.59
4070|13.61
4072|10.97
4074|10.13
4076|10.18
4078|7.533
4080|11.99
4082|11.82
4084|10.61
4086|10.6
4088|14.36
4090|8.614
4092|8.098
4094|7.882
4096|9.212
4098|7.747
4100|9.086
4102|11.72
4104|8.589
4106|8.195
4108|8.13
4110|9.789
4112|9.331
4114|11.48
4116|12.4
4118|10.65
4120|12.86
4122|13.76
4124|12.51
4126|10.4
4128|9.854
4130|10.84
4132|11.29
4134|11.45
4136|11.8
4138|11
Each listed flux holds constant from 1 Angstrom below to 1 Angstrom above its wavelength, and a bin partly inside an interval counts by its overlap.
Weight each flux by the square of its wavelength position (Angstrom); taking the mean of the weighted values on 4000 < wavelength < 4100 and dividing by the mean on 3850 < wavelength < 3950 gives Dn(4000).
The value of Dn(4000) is 1.3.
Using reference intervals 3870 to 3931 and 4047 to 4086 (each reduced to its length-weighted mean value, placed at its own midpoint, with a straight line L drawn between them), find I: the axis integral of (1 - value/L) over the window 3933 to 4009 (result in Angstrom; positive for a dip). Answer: 1.5 Angstrom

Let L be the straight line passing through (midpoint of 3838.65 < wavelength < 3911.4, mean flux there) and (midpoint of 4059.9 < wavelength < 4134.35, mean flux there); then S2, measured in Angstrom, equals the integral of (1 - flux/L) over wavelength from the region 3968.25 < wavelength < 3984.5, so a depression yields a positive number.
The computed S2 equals 2.4 Angstrom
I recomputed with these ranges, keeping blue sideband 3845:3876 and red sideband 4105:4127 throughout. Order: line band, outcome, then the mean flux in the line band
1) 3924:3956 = 4.4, 9.19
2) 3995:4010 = -2.0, 12.2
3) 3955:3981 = 5.3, 8.51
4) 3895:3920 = 1.7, 9.9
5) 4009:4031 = -3.5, 12.5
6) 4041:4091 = -3.2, 11.5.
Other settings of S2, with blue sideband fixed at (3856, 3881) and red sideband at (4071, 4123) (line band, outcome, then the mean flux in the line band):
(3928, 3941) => 3.5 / 7.49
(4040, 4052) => -2.6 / 12.5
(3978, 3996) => -1.5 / 11.1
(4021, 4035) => -2.3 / 11.9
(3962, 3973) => 3.2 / 7.28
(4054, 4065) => -1.2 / 11.4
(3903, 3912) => 0.2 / 9.99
